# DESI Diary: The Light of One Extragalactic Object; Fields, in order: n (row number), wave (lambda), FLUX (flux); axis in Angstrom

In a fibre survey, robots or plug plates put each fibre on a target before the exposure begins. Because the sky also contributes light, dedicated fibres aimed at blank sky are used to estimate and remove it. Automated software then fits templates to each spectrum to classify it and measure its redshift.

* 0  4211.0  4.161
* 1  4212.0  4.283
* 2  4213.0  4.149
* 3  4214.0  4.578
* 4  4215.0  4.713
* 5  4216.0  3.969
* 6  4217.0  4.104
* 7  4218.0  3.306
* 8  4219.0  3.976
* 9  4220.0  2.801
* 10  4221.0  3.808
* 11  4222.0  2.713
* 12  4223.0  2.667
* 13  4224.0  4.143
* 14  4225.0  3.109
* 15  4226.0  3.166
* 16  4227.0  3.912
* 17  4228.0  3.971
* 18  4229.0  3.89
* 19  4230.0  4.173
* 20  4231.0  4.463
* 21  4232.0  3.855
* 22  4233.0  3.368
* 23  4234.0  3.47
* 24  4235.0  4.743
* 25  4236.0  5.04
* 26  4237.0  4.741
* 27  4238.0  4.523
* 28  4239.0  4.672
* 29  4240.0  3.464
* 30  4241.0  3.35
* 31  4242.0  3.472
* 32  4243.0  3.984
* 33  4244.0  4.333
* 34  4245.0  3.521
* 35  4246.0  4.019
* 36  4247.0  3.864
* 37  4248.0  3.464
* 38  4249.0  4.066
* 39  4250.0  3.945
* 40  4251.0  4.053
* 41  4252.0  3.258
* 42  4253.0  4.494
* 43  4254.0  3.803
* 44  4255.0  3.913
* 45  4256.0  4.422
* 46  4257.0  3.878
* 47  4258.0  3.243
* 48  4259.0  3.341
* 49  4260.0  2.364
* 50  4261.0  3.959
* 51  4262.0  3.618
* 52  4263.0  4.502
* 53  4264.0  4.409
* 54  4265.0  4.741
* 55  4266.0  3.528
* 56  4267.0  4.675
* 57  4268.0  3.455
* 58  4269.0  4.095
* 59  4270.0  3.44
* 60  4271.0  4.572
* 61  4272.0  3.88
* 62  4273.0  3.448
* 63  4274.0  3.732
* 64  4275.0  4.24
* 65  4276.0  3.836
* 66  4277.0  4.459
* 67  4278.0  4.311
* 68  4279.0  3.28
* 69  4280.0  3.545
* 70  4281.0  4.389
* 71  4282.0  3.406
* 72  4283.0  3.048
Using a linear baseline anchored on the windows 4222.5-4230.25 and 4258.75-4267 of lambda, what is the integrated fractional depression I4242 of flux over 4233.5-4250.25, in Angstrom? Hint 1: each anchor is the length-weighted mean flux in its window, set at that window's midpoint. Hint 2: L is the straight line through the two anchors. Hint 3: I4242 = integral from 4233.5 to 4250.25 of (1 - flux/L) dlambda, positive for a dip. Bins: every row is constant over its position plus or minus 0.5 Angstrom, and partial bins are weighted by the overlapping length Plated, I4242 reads -1.4 Angstrom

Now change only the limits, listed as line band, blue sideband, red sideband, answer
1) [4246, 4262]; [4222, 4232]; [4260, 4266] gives 0.8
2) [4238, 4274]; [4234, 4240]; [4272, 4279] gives 3.1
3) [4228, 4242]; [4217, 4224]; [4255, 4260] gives -2.7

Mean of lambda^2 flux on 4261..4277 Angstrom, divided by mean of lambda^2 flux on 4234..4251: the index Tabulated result 1.00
